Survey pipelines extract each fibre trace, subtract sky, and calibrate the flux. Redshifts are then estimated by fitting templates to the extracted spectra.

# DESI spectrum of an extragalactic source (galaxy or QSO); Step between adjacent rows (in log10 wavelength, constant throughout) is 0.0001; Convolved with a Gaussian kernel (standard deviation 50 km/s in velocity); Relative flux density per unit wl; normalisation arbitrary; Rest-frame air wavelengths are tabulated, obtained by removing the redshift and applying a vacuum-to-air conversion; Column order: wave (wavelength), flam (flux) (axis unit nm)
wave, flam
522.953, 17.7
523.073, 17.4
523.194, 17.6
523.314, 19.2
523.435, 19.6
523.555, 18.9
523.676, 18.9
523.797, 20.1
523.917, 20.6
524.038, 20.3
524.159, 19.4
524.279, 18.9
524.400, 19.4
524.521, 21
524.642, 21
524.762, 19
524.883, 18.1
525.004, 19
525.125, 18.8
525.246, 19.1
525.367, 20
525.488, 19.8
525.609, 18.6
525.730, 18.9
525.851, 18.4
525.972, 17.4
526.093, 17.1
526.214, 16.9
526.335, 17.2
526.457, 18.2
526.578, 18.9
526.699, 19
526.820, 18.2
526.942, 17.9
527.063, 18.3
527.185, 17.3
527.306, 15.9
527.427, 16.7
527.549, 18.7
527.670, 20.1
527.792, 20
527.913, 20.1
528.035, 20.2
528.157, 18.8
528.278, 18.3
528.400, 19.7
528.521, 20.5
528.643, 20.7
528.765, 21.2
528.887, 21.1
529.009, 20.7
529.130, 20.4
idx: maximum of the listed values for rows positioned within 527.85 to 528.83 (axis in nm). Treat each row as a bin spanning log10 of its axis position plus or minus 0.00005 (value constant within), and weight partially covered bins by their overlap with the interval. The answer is 21.2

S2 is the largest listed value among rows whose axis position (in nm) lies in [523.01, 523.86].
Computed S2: 20.1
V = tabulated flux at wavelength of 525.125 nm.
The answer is 18.8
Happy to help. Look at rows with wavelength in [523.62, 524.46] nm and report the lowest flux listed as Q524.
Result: 18.9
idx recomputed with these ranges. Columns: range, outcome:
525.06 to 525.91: 20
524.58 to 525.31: 21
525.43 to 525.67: 19.8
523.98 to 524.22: 20.3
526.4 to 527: 19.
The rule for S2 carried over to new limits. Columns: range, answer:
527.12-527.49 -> 17.3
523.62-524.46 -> 20.6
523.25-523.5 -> 19.6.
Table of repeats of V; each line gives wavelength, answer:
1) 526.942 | 17.9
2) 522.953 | 17.7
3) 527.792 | 20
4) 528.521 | 20.5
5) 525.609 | 18.6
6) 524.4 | 19.4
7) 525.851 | 18.4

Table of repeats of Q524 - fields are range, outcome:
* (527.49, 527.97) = 18.7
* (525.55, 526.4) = 16.9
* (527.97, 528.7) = 18.3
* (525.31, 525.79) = 18.6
